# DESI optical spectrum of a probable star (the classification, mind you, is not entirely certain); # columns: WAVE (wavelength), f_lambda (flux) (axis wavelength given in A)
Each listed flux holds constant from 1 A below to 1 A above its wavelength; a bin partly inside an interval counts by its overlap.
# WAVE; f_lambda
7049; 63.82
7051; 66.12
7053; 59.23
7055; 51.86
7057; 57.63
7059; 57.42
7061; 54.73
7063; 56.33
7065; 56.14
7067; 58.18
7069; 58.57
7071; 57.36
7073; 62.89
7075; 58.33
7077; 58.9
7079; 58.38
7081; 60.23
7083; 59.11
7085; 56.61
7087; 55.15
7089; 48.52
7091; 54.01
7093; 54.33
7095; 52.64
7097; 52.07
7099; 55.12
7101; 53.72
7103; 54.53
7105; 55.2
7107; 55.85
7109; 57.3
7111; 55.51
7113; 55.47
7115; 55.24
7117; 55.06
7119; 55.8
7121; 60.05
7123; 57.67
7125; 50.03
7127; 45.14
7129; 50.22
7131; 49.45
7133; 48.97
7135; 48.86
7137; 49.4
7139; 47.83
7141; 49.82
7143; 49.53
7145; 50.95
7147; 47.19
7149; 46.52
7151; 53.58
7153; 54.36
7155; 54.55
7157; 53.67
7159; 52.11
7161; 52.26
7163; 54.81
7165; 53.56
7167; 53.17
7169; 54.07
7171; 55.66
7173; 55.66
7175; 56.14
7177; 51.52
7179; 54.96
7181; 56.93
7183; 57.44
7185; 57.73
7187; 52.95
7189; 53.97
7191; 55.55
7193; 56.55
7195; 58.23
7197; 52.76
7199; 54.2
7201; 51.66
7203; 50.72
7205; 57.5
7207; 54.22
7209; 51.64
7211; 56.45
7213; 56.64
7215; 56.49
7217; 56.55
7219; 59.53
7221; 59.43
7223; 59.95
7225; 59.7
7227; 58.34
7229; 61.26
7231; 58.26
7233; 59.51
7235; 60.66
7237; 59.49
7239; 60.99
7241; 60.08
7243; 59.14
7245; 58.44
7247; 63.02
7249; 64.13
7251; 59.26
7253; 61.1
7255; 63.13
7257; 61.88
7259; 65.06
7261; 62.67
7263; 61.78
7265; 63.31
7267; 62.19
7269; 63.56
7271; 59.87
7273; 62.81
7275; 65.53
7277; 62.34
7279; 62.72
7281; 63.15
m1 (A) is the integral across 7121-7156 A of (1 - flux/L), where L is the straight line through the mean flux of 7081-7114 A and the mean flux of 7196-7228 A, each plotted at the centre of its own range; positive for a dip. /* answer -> 3.0 A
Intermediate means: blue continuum 54.9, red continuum 56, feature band 50.5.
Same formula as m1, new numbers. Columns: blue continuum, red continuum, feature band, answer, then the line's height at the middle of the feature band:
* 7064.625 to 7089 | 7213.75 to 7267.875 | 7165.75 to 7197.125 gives 2.29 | 59.6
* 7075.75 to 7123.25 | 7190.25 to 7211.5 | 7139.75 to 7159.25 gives 1.38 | 55.1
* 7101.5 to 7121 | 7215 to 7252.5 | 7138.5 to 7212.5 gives 5.49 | 57.9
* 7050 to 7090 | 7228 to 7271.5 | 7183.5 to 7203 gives 1.77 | 60.1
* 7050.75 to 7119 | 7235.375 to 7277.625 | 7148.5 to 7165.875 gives 1.67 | 58.6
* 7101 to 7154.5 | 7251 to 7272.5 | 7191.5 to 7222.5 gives 1.42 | 58.2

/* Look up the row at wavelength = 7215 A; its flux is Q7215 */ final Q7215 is 56.49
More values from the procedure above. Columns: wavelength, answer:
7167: 53.17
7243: 59.14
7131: 49.45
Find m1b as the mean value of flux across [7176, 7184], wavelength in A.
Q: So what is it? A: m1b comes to 55.2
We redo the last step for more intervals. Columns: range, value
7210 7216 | 56.5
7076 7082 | 59.2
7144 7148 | 49.1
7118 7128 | 53.7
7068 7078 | 59.2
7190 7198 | 55.8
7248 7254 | 61.5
